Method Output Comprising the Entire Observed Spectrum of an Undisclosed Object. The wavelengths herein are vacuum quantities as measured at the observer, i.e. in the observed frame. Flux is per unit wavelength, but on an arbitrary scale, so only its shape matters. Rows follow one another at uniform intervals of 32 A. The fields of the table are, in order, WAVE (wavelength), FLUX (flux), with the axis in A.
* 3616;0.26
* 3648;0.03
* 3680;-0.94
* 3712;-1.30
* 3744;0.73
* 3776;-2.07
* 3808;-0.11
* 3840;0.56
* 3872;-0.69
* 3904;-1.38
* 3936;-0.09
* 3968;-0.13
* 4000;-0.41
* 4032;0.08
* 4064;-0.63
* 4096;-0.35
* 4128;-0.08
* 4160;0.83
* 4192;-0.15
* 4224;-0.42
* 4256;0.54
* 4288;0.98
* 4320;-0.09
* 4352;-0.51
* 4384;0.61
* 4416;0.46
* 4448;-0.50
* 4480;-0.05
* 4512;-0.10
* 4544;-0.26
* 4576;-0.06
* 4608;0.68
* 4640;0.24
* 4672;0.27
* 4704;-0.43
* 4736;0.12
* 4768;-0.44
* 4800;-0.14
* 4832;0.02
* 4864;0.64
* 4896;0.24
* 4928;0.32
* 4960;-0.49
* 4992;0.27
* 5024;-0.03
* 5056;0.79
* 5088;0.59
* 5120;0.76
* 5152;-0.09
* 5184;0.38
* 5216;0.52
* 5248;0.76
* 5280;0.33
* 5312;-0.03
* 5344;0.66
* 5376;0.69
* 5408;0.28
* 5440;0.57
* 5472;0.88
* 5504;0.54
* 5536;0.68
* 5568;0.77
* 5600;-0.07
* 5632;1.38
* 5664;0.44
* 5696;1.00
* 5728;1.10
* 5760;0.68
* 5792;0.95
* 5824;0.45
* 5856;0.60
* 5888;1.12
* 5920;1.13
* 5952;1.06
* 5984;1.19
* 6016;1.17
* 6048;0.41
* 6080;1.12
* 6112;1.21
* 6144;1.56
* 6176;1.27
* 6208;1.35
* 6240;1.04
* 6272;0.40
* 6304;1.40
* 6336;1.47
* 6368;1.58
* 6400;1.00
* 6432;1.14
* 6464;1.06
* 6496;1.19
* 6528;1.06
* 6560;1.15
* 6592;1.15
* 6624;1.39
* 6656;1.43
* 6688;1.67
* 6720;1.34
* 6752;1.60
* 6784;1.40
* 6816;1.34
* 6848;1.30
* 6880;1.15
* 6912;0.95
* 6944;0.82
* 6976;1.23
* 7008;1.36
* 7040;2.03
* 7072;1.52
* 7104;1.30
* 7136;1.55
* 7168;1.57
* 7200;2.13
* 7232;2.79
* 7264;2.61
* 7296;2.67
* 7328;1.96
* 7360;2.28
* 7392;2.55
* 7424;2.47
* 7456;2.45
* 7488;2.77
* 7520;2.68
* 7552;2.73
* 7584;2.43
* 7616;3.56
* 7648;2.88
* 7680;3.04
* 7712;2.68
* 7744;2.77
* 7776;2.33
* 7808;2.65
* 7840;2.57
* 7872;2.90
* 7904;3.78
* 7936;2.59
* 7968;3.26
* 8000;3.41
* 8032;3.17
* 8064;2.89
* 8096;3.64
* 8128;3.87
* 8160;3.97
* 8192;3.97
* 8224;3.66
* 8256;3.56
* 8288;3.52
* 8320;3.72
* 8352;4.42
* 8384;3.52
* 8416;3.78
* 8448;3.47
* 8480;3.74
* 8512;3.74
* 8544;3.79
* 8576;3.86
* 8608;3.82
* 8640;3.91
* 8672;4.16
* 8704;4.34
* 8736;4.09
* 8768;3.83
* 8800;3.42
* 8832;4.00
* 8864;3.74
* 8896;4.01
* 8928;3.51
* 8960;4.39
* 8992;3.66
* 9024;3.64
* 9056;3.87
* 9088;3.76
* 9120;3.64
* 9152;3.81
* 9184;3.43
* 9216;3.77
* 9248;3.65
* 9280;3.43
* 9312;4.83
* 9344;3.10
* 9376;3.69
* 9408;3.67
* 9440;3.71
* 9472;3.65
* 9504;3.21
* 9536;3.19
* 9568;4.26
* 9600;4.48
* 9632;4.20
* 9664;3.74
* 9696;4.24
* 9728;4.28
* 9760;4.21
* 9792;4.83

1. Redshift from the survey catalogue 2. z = 0.81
